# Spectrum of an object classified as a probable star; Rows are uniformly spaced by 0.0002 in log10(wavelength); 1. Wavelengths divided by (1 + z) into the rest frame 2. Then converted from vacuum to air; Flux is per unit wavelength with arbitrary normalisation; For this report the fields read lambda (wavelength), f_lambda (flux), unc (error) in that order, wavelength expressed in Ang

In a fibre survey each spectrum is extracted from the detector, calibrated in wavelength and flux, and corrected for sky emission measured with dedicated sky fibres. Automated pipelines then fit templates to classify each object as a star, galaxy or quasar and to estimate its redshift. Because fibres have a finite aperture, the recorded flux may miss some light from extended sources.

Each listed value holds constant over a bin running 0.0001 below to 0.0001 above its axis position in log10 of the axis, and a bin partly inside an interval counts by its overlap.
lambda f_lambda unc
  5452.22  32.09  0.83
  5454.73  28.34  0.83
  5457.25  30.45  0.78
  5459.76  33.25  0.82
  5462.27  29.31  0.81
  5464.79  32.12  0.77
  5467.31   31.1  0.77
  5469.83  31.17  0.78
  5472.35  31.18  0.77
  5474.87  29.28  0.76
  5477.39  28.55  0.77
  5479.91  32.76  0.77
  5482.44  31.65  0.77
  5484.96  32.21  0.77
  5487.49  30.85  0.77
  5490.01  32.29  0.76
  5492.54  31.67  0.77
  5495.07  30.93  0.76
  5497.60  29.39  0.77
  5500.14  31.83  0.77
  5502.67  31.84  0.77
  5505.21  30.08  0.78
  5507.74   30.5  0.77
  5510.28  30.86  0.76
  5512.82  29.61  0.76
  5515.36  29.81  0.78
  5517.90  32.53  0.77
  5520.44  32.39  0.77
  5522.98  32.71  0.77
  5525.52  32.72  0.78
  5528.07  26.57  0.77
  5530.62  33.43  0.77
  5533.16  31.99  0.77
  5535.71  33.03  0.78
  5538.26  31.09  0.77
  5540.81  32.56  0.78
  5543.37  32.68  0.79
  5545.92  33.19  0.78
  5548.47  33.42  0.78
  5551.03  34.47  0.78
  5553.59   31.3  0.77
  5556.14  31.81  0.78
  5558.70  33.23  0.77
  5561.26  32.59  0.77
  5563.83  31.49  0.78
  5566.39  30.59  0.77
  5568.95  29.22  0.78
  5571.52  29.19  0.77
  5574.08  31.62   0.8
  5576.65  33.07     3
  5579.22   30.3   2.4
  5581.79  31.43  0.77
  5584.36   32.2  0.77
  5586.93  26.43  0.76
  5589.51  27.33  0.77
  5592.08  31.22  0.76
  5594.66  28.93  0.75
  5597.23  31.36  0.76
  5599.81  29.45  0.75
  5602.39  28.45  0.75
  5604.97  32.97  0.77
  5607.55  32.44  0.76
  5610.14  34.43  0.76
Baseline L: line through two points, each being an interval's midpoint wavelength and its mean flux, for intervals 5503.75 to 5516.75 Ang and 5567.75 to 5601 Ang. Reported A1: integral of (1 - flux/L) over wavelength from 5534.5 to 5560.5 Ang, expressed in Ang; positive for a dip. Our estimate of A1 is -2.2 Ang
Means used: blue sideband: 30.2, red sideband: 30.1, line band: 32.7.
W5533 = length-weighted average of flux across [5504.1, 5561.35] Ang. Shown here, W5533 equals 31.8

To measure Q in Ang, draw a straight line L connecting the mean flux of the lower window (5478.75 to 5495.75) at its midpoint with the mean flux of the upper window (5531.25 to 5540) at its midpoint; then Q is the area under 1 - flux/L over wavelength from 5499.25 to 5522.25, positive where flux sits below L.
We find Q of 0.66 Ang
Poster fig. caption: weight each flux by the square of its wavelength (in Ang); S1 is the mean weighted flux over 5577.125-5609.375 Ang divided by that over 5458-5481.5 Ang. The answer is 1.02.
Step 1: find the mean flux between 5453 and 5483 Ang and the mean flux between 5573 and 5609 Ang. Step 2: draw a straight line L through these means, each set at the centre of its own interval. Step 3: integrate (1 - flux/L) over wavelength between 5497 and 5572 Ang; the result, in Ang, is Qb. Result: -2.34 Ang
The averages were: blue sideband 30.8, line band 31.6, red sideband 30.5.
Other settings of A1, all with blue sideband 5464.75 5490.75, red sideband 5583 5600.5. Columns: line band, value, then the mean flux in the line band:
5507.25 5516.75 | 0.1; 30.2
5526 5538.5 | -0.4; 31.3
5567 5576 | -0.1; 30.3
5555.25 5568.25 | -0.8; 31.8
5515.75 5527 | -0.6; 32.3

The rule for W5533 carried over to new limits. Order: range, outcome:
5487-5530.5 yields 31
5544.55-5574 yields 31.9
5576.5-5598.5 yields 30.1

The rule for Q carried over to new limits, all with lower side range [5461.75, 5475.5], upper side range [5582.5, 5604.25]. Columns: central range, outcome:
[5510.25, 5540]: -1.17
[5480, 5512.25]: -0.69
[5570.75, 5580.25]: -0.45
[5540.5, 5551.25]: -1.13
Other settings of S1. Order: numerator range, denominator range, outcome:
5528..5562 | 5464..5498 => 1.07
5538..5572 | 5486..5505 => 1.05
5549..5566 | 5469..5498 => 1.07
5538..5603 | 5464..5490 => 1.03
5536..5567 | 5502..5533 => 1.06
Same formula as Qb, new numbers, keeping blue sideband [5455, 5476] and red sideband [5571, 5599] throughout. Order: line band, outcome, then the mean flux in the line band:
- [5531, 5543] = -0.70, 32.3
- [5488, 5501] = -0.19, 31.2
